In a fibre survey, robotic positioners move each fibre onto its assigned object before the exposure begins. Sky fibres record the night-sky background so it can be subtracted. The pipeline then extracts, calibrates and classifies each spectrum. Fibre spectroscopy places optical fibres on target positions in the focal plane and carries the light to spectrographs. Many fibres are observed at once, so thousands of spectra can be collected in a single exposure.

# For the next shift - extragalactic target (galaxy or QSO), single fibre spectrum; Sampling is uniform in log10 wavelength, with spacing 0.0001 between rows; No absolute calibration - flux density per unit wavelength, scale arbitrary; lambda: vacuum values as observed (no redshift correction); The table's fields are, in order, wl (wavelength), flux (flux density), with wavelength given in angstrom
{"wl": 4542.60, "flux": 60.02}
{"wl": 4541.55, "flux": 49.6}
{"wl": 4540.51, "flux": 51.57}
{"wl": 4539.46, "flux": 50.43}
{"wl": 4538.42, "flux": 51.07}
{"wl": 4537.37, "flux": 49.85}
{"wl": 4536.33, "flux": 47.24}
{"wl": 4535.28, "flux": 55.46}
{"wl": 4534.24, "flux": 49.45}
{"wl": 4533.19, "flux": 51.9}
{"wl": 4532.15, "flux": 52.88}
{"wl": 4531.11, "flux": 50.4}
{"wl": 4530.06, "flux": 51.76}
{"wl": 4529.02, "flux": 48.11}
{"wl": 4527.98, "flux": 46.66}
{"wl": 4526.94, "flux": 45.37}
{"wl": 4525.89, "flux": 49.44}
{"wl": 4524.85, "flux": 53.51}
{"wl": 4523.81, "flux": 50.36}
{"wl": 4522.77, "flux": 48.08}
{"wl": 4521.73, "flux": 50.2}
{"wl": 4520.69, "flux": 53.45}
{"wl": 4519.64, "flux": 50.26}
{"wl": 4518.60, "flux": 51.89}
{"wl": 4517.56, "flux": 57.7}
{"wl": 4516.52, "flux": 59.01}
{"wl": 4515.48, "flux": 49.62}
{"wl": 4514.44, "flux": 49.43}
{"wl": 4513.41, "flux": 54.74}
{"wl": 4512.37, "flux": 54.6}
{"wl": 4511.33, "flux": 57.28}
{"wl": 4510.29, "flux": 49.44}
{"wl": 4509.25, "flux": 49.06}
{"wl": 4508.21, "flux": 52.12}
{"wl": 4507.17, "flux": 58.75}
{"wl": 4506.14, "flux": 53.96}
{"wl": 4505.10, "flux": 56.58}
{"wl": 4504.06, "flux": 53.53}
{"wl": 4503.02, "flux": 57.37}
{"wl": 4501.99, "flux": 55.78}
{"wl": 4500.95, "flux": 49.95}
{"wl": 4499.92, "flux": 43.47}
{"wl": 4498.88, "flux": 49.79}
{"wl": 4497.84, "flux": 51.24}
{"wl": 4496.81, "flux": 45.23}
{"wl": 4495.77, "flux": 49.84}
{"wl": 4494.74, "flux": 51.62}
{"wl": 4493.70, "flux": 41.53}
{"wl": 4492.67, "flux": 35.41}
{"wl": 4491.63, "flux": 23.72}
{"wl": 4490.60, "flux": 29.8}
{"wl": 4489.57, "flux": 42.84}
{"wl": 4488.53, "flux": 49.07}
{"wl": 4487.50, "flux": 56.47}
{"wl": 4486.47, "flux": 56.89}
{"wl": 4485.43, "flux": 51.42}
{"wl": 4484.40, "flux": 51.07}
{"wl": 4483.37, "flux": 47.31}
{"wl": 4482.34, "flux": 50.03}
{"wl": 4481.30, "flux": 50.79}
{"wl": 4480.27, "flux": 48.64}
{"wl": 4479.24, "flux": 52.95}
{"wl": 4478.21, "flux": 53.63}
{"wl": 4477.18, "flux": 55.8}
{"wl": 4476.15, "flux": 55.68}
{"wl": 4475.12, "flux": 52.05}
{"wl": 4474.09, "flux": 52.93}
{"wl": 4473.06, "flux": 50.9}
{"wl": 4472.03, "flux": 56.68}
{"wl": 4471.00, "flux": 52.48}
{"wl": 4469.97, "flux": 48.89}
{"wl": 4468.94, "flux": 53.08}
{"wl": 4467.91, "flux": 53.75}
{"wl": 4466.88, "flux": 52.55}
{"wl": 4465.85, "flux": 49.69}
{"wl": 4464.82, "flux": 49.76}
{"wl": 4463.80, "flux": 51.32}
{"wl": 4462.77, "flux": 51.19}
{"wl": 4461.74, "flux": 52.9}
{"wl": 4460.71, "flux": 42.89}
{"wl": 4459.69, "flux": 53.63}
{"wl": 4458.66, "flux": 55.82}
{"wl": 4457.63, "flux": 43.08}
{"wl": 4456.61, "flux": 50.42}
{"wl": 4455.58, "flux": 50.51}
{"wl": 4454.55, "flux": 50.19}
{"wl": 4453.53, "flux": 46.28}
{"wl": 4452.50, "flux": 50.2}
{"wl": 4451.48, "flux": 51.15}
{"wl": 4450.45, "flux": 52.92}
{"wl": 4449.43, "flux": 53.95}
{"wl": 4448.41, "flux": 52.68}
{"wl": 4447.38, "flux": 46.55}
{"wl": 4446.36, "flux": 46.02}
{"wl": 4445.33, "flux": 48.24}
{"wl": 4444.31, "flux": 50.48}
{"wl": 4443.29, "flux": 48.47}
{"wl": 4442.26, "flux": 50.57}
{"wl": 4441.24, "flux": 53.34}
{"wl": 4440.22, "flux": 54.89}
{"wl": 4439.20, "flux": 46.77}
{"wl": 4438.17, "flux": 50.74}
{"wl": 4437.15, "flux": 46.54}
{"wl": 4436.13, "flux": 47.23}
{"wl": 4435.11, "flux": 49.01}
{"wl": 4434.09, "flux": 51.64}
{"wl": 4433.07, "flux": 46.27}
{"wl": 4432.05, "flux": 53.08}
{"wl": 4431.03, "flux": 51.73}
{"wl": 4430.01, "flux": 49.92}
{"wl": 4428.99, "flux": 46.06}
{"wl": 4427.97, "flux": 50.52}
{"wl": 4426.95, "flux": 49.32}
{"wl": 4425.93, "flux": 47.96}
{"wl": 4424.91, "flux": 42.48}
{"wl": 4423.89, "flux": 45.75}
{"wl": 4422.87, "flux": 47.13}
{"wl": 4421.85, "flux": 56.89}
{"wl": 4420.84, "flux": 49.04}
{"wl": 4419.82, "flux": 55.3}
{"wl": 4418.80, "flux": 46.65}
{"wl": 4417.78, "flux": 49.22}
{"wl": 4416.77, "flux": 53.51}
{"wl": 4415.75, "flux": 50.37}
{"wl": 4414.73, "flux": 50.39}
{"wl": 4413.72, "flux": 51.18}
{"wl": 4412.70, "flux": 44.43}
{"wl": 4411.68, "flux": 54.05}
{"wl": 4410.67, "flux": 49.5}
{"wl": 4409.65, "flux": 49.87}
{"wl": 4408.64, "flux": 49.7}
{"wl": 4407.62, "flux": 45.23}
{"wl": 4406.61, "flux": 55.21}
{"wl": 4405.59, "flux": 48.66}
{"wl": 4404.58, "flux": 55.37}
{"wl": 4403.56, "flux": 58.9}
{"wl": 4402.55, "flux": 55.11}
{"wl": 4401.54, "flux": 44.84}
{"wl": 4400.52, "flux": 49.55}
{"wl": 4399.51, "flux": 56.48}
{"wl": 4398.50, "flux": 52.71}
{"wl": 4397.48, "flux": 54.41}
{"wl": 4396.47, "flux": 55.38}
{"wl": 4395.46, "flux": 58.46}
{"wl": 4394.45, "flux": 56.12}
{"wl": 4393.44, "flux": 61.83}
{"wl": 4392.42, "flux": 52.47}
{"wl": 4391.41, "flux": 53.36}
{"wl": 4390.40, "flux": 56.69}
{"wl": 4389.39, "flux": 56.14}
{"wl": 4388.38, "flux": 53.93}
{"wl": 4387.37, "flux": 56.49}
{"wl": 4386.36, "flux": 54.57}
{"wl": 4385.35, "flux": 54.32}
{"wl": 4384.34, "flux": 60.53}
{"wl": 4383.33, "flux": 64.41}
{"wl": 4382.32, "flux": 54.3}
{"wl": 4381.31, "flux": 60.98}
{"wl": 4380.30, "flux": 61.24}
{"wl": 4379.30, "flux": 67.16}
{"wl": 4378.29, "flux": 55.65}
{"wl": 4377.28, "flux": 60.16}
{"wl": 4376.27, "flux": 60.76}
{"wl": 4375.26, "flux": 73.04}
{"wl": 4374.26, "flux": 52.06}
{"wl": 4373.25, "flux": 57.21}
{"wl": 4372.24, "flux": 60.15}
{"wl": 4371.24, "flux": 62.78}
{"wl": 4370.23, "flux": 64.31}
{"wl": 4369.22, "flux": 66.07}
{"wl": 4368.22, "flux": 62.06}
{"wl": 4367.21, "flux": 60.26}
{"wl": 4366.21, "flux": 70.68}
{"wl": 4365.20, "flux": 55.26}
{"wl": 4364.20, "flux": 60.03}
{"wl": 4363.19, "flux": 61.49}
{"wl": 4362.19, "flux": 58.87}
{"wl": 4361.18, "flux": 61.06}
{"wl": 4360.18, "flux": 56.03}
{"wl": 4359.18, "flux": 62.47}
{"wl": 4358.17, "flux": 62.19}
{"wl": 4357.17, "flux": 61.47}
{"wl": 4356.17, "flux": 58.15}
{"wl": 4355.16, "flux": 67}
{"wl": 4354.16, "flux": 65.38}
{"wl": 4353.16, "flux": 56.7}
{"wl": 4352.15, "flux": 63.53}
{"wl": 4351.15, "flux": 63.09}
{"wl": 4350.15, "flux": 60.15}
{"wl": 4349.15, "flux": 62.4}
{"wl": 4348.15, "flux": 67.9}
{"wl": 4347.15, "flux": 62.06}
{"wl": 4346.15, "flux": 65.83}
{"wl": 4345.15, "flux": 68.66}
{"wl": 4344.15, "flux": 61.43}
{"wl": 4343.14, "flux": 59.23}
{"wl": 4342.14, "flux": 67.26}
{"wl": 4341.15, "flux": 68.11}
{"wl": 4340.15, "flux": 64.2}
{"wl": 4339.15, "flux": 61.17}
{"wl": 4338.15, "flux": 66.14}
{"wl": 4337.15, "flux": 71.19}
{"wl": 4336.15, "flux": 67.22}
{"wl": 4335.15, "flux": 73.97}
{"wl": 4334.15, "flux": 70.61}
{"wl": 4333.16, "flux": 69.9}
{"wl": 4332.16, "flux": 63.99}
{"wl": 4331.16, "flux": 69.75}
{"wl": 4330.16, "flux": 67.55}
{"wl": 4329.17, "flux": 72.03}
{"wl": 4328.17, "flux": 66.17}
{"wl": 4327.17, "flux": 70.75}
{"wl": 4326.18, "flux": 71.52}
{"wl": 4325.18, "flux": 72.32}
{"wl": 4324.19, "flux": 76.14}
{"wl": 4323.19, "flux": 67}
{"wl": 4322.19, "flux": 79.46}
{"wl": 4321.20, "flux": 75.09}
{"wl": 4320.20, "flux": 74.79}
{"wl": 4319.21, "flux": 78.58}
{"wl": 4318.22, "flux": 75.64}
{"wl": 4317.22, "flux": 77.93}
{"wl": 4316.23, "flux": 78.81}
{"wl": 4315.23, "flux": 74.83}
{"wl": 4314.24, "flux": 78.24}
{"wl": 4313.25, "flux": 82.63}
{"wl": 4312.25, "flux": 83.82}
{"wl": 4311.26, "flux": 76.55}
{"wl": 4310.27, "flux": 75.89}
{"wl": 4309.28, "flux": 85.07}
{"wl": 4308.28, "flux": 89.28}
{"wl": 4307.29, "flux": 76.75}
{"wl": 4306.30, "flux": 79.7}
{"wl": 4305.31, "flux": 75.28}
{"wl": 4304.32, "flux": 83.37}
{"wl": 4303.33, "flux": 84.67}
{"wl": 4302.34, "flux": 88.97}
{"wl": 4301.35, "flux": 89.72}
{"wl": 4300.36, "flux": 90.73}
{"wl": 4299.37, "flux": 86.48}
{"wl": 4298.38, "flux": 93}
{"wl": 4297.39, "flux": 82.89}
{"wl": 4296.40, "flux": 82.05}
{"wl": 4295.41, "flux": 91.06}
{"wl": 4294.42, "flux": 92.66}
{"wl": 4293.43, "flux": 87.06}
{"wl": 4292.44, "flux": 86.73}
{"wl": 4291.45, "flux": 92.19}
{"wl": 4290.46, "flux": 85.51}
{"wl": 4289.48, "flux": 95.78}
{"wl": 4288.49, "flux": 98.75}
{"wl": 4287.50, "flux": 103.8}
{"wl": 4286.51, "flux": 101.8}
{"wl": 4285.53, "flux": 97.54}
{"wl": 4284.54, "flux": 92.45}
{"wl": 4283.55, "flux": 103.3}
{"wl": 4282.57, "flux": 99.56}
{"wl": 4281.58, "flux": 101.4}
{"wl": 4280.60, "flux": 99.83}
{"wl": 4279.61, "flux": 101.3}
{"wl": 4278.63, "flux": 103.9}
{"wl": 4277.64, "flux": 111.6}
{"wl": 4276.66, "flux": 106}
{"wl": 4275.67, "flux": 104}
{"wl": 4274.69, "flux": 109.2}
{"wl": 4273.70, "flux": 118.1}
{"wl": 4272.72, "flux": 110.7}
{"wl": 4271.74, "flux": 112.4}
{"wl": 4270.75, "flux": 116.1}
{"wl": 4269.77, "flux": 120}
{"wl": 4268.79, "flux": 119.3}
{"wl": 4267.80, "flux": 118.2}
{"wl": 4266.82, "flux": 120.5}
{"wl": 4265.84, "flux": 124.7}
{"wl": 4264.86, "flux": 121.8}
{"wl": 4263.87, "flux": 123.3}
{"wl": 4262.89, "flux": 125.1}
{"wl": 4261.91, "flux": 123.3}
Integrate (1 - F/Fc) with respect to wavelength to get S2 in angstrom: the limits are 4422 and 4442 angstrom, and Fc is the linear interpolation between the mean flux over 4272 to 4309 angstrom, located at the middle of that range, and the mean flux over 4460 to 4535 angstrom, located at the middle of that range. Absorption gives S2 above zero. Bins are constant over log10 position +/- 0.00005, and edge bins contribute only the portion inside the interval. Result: 4.7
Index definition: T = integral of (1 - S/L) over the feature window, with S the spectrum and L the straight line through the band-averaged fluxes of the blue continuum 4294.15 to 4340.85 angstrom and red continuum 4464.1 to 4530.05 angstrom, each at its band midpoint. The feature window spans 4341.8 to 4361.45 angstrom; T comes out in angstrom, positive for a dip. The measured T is 2.6 angstrom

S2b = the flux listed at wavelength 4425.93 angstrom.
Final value 47.96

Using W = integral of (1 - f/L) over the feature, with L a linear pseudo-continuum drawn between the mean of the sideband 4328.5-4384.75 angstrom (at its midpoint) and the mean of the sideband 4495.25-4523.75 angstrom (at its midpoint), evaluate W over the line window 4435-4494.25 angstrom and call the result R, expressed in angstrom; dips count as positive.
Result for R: 6.4 angstrom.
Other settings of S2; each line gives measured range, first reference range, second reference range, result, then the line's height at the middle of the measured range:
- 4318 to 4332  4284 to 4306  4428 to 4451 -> 1.6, 81.7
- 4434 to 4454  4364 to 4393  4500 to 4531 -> 2.2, 56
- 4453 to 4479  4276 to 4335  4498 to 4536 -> 3.6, 59.8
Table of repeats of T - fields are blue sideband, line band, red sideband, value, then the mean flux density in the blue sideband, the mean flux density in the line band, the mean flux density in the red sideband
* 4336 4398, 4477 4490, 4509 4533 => 0.6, 61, 51.2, 51.5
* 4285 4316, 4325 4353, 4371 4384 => 2.7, 86.8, 66.5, 60.7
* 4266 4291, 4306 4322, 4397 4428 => 2.2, 106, 79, 50.6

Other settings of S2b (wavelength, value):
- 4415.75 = 50.37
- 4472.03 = 56.68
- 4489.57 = 42.84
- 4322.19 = 79.46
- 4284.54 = 92.45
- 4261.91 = 123.3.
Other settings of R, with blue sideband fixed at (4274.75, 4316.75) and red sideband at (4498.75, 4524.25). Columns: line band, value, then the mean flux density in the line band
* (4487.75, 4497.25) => 2.48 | 41.4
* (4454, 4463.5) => 1.82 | 50.1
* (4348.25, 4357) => 1.98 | 62.3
